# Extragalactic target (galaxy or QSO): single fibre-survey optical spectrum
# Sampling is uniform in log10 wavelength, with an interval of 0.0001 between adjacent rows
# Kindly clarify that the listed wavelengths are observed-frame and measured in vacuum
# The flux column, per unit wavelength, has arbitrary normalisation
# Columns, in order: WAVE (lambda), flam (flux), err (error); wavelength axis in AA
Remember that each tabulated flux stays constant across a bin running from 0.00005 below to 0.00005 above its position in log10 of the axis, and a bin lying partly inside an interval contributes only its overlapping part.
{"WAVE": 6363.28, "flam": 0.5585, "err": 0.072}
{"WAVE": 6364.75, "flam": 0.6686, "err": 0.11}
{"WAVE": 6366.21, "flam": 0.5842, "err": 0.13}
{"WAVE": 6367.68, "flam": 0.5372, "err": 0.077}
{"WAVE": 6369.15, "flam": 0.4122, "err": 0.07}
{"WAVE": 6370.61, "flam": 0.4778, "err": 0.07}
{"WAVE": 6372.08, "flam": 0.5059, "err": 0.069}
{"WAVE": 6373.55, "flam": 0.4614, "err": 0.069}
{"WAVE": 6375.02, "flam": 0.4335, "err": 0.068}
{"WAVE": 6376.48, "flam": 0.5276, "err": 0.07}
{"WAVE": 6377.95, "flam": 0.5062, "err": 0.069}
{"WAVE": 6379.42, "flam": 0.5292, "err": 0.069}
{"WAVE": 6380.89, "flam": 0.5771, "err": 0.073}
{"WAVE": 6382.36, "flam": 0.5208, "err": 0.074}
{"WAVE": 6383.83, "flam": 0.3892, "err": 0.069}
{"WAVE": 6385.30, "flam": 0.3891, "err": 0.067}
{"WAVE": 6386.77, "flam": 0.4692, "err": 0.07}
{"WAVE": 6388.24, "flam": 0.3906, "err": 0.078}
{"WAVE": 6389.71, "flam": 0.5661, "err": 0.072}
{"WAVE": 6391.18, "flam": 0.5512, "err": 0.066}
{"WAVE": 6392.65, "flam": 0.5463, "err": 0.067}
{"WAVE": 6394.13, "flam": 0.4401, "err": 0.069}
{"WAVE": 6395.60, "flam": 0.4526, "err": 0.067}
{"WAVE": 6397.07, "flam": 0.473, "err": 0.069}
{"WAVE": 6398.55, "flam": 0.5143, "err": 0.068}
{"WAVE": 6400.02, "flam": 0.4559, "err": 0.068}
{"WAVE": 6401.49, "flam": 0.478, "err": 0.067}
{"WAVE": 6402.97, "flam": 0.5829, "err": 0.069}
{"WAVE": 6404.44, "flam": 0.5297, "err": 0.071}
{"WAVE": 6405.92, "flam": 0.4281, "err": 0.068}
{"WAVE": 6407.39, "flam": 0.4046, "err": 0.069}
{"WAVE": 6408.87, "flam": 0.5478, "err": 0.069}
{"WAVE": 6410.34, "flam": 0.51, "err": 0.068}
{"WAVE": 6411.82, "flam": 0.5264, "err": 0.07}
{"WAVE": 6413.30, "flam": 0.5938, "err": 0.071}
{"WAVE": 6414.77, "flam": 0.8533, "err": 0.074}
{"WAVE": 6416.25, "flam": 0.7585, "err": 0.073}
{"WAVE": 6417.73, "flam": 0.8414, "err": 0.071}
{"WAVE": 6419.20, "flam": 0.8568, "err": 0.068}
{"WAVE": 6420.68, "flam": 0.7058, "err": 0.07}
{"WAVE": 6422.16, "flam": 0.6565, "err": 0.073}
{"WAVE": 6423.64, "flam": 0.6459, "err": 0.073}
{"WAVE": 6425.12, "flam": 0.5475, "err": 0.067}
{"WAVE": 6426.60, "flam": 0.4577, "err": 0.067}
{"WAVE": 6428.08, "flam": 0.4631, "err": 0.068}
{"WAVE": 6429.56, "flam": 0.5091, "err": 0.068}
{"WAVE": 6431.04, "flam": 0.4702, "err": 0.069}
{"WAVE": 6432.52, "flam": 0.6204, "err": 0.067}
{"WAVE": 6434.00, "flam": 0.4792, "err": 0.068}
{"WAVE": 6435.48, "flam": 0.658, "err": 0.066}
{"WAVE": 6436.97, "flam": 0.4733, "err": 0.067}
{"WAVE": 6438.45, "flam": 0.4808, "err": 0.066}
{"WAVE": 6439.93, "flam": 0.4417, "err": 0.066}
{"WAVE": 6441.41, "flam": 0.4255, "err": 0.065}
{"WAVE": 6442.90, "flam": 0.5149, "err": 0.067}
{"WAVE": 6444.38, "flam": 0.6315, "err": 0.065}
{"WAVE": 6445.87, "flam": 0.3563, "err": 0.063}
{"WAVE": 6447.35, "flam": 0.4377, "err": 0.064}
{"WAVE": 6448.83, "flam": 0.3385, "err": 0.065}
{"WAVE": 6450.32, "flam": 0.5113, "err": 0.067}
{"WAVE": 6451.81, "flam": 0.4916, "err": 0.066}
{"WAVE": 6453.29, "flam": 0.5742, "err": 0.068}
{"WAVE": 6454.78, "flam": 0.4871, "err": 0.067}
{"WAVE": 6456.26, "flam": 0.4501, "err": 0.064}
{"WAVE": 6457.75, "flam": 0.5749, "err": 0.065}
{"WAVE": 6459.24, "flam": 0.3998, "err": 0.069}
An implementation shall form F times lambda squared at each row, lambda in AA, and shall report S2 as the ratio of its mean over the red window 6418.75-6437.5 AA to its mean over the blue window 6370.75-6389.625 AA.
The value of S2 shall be 1.2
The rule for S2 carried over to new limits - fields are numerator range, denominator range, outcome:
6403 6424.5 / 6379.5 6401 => 1.32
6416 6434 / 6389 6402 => 1.25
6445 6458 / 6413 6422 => 0.61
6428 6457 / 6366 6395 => 1.02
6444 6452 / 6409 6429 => 0.71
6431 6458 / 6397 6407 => 1.02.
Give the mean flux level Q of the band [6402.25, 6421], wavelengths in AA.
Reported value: 0.625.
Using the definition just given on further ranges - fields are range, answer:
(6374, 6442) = 0.537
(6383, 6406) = 0.48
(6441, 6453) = 0.468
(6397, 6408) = 0.485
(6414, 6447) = 0.582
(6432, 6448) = 0.5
